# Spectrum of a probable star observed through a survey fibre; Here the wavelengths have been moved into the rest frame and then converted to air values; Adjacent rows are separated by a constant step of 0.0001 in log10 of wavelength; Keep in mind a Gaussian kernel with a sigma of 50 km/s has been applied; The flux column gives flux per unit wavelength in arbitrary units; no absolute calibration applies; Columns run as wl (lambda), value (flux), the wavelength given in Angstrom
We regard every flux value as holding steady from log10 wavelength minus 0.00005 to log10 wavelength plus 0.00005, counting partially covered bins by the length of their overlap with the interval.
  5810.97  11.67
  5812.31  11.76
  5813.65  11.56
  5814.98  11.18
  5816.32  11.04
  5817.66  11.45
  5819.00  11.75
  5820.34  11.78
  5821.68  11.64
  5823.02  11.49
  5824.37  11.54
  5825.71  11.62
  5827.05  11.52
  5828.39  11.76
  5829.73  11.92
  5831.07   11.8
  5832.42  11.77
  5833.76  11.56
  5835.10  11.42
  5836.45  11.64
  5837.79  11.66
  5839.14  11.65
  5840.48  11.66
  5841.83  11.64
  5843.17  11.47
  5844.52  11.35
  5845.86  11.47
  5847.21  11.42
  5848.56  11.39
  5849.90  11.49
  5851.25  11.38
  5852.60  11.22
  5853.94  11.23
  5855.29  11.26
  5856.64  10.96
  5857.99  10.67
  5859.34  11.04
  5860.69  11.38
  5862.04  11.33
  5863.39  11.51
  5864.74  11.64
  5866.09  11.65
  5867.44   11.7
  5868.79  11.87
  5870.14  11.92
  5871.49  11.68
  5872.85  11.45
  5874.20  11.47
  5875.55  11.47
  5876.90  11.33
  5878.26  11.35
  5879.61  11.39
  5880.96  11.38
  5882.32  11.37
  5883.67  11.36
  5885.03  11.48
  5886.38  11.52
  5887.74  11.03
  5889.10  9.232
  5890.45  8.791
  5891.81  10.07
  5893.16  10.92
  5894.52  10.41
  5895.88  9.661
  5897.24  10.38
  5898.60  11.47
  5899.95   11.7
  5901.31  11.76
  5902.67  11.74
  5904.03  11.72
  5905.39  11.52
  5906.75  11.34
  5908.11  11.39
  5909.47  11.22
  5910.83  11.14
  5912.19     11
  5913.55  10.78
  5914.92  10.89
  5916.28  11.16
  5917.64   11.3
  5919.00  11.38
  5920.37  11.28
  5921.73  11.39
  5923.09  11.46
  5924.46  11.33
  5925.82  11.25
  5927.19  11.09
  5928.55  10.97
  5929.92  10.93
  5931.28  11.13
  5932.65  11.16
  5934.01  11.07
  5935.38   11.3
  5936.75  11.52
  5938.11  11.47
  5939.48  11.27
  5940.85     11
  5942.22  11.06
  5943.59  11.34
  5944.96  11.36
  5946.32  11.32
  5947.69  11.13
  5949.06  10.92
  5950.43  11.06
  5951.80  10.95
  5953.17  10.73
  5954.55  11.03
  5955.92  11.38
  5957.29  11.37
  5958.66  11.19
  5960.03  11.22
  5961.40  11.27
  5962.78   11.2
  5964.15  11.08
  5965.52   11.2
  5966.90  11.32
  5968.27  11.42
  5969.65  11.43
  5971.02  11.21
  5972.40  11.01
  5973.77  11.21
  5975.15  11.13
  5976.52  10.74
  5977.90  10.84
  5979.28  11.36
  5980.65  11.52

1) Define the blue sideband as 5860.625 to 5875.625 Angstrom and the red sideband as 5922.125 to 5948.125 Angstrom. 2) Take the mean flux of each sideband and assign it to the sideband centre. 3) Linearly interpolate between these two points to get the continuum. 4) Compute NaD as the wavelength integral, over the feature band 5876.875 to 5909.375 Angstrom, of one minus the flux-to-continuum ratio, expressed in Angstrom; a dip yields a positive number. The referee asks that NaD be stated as 1.28 Angstrom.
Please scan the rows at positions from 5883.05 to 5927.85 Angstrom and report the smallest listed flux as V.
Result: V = 8.791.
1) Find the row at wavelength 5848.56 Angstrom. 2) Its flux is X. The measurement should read 11.39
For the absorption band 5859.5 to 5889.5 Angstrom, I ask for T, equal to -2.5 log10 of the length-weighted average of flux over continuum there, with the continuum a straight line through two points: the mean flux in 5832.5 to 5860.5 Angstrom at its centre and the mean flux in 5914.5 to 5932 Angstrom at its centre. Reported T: -0.01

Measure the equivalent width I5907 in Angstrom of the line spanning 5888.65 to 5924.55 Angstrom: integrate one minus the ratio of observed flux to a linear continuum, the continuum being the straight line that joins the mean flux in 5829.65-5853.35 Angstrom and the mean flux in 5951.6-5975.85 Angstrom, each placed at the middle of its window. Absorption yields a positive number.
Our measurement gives 1.2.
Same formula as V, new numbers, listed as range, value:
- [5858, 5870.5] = 11.04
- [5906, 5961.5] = 10.73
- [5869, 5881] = 11.33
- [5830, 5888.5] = 10.67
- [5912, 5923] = 10.78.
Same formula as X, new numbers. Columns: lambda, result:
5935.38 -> 11.3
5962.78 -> 11.2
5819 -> 11.75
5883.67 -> 11.36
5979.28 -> 11.36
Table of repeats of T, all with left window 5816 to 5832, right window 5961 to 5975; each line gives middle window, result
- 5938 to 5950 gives 0.010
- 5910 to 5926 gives 0.016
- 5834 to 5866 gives 0.015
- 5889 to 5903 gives 0.082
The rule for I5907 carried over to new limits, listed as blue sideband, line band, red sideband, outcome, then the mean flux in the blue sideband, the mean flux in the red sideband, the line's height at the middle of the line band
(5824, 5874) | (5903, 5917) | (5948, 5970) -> 0.1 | 11.5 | 11.2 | 11.3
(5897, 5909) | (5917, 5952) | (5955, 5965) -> 0.4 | 11.5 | 11.2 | 11.4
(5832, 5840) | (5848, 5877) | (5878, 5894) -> -0.6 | 11.6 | 10.8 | 11.2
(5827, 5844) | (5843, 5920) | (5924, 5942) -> 1.6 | 11.7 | 11.2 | 11.4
